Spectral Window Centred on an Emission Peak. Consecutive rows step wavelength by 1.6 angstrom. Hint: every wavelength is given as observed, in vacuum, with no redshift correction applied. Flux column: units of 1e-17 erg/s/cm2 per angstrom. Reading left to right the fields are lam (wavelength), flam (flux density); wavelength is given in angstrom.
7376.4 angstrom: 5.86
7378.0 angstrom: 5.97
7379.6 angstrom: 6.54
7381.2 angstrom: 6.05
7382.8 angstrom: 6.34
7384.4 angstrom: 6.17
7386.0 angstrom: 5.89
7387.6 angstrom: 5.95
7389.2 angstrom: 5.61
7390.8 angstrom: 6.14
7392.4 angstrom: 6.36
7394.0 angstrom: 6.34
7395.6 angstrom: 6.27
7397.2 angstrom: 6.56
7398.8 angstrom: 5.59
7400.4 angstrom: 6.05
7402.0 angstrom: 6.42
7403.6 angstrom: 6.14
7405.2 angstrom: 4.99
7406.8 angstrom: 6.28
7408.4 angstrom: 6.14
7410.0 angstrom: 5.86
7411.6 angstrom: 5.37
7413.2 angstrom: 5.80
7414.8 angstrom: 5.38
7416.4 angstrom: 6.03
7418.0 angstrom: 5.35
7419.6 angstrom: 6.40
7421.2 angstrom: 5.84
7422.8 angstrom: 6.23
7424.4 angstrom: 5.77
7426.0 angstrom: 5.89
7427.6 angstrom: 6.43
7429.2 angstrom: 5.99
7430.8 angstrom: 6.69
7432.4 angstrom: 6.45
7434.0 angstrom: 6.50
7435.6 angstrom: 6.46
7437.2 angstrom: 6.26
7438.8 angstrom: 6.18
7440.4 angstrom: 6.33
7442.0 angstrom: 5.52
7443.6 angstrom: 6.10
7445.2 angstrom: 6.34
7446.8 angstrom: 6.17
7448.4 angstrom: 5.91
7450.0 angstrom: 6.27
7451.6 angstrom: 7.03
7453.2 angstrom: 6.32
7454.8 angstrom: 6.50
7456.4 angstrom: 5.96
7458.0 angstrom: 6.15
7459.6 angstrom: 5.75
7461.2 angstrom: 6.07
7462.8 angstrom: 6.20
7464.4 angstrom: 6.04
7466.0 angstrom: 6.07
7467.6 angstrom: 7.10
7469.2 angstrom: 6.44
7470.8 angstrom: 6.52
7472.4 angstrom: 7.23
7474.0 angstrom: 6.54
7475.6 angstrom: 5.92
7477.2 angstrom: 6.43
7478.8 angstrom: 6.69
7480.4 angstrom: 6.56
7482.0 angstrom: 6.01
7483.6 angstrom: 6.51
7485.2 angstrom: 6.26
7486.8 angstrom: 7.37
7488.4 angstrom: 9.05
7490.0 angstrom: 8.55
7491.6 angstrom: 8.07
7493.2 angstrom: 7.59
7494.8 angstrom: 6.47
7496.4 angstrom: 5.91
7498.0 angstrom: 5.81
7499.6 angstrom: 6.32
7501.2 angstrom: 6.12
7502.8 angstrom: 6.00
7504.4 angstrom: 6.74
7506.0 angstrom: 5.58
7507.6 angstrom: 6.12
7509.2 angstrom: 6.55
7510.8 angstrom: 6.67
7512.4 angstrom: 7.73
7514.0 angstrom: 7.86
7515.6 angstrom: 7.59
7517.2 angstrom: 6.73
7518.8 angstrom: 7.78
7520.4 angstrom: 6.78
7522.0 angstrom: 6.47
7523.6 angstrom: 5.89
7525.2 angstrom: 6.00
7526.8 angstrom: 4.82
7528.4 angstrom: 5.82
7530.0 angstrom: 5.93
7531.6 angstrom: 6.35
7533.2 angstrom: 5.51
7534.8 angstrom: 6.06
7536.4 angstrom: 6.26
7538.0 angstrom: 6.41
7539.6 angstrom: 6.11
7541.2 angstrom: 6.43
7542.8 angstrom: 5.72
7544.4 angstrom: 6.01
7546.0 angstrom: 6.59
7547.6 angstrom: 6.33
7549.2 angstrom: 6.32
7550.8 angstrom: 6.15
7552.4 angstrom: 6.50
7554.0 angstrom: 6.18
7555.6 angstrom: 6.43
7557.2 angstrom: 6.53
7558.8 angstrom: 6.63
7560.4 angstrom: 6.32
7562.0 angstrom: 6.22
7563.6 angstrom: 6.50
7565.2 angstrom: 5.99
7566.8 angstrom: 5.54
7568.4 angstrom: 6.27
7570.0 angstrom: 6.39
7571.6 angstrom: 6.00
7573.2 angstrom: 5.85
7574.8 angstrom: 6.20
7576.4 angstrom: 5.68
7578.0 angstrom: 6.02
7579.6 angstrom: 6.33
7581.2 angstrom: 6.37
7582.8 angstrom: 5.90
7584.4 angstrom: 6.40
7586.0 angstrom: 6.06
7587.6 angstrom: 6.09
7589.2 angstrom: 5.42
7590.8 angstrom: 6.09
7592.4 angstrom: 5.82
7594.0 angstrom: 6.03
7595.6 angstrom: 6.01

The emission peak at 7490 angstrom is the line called H-alpha 6563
